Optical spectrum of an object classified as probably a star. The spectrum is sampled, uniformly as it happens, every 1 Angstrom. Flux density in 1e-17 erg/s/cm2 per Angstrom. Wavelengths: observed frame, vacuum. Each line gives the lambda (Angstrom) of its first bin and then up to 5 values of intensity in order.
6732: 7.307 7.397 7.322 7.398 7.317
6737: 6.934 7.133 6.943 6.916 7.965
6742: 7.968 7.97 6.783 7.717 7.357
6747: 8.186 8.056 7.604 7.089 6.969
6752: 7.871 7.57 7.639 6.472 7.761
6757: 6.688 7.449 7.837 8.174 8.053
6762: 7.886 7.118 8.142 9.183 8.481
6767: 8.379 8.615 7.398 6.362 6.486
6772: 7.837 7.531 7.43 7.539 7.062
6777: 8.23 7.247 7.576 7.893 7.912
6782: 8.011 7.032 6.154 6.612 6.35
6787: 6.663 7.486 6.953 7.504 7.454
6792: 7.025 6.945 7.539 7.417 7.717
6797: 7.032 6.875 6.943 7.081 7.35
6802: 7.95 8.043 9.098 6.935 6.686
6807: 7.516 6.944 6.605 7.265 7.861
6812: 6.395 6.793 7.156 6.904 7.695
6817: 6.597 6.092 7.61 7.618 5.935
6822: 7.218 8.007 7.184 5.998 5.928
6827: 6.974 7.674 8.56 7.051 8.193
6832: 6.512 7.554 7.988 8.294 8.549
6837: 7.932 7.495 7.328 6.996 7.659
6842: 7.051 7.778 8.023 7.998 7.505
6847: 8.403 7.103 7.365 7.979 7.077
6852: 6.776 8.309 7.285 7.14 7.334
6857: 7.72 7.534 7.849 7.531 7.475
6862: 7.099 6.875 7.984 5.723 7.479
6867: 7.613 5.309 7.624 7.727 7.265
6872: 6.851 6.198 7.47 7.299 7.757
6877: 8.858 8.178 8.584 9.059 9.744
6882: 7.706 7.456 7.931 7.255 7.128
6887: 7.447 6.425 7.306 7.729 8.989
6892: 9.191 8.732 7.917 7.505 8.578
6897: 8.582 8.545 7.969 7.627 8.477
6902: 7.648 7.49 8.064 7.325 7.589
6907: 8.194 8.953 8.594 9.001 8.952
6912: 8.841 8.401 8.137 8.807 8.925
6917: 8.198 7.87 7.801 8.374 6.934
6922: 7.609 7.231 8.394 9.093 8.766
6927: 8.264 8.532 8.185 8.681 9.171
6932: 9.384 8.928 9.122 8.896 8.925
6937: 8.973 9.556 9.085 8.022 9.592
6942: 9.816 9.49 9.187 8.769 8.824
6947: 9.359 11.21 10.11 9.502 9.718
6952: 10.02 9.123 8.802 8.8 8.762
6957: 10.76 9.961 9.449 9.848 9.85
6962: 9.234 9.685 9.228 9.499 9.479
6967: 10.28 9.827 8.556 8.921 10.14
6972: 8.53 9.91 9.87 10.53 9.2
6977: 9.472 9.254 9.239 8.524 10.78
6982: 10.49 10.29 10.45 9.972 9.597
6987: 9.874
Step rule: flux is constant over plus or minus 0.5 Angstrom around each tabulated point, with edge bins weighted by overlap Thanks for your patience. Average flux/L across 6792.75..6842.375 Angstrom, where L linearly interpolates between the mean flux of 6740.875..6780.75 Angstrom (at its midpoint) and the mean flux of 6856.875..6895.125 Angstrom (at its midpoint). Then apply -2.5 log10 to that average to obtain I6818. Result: 0.049 mag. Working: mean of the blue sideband 7.64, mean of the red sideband 7.63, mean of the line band 7.3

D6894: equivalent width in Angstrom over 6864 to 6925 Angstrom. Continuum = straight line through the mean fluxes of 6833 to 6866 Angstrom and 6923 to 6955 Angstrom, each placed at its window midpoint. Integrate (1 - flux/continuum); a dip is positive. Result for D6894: 3.0 Angstrom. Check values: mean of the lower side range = 7.54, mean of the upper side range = 9.11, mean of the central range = 7.92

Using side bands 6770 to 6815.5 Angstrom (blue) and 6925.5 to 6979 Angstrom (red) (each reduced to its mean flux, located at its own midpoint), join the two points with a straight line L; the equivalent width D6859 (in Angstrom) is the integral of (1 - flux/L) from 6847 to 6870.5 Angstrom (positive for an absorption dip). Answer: 2.3 Angstrom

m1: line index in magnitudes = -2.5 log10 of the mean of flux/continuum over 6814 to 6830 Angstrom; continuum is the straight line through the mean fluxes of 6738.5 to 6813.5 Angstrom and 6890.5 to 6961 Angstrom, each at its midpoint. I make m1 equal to 0.11 mag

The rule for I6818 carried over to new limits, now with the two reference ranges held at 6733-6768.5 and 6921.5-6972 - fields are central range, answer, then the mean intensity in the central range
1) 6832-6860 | 0.106 mag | 7.61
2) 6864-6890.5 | 0.152 mag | 7.51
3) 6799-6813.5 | 0.107 mag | 7.31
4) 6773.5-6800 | 0.095 mag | 7.25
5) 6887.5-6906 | 0.104 mag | 7.99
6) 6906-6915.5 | 0.039 mag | 8.6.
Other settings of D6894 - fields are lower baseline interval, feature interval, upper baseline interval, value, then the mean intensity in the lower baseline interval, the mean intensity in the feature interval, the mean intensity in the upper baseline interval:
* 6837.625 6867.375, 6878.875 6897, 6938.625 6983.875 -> 0.20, 7.45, 8.04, 9.54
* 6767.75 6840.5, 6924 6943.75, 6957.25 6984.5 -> 0.37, 7.29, 8.96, 9.66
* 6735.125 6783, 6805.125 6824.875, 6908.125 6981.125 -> 2.47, 7.58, 7.03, 9.1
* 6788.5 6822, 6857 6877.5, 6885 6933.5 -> 1.35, 7.2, 7.29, 8.21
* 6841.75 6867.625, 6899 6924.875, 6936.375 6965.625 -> 1.48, 7.46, 8.15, 9.45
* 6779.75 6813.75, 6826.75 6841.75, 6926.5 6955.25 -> 0.16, 7.23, 7.65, 9.18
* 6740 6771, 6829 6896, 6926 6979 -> 7.43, 7.66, 7.62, 9.35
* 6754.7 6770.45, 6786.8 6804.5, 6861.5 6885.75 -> 0.68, 7.77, 7.41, 7.54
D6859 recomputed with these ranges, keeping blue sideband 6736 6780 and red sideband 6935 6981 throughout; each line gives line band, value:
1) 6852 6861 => 1.02 Angstrom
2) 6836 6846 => 0.87 Angstrom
